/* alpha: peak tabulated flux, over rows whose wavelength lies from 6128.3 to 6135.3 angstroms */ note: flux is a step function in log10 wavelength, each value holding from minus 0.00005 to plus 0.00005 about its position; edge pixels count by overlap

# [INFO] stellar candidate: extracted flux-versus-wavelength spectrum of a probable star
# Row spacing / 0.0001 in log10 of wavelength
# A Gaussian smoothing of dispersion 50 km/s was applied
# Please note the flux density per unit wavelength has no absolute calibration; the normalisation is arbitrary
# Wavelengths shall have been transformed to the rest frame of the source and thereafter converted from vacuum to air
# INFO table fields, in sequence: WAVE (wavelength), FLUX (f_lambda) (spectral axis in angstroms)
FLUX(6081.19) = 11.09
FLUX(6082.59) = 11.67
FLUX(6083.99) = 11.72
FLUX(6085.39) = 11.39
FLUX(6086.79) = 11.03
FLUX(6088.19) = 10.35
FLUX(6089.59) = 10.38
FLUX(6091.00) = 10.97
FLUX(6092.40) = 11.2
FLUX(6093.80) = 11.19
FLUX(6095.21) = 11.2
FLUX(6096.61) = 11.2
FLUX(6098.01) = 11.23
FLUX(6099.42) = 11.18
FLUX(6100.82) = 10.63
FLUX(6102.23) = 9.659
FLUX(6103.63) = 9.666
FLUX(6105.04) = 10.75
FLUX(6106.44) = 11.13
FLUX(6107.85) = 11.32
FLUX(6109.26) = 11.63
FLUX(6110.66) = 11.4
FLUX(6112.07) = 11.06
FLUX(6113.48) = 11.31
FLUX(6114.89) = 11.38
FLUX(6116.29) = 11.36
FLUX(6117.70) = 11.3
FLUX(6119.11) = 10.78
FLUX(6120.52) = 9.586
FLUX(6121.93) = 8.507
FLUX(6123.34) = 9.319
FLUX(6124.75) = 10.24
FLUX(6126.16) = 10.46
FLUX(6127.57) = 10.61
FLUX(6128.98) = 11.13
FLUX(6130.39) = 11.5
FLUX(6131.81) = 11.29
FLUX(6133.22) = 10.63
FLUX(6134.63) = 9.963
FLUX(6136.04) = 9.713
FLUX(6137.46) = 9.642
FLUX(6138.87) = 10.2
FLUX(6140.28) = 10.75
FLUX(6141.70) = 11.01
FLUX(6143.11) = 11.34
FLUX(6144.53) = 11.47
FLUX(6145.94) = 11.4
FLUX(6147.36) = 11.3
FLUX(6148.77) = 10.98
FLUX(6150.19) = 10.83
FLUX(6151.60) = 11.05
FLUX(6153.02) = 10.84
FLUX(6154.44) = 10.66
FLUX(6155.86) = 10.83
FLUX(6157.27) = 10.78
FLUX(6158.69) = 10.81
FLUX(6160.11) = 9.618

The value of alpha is 11.5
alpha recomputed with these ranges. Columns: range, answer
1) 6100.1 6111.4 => 11.63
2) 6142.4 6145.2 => 11.47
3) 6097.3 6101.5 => 11.23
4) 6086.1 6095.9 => 11.2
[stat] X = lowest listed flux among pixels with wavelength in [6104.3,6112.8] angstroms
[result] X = 10.75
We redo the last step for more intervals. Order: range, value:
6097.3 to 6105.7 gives 9.659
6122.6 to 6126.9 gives 9.319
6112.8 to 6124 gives 8.507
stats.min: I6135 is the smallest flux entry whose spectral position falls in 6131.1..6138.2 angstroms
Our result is 9.642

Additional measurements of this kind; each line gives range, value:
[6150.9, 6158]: 10.66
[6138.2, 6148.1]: 10.2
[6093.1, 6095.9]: 11.19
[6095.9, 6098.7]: 11.2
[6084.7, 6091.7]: 10.35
